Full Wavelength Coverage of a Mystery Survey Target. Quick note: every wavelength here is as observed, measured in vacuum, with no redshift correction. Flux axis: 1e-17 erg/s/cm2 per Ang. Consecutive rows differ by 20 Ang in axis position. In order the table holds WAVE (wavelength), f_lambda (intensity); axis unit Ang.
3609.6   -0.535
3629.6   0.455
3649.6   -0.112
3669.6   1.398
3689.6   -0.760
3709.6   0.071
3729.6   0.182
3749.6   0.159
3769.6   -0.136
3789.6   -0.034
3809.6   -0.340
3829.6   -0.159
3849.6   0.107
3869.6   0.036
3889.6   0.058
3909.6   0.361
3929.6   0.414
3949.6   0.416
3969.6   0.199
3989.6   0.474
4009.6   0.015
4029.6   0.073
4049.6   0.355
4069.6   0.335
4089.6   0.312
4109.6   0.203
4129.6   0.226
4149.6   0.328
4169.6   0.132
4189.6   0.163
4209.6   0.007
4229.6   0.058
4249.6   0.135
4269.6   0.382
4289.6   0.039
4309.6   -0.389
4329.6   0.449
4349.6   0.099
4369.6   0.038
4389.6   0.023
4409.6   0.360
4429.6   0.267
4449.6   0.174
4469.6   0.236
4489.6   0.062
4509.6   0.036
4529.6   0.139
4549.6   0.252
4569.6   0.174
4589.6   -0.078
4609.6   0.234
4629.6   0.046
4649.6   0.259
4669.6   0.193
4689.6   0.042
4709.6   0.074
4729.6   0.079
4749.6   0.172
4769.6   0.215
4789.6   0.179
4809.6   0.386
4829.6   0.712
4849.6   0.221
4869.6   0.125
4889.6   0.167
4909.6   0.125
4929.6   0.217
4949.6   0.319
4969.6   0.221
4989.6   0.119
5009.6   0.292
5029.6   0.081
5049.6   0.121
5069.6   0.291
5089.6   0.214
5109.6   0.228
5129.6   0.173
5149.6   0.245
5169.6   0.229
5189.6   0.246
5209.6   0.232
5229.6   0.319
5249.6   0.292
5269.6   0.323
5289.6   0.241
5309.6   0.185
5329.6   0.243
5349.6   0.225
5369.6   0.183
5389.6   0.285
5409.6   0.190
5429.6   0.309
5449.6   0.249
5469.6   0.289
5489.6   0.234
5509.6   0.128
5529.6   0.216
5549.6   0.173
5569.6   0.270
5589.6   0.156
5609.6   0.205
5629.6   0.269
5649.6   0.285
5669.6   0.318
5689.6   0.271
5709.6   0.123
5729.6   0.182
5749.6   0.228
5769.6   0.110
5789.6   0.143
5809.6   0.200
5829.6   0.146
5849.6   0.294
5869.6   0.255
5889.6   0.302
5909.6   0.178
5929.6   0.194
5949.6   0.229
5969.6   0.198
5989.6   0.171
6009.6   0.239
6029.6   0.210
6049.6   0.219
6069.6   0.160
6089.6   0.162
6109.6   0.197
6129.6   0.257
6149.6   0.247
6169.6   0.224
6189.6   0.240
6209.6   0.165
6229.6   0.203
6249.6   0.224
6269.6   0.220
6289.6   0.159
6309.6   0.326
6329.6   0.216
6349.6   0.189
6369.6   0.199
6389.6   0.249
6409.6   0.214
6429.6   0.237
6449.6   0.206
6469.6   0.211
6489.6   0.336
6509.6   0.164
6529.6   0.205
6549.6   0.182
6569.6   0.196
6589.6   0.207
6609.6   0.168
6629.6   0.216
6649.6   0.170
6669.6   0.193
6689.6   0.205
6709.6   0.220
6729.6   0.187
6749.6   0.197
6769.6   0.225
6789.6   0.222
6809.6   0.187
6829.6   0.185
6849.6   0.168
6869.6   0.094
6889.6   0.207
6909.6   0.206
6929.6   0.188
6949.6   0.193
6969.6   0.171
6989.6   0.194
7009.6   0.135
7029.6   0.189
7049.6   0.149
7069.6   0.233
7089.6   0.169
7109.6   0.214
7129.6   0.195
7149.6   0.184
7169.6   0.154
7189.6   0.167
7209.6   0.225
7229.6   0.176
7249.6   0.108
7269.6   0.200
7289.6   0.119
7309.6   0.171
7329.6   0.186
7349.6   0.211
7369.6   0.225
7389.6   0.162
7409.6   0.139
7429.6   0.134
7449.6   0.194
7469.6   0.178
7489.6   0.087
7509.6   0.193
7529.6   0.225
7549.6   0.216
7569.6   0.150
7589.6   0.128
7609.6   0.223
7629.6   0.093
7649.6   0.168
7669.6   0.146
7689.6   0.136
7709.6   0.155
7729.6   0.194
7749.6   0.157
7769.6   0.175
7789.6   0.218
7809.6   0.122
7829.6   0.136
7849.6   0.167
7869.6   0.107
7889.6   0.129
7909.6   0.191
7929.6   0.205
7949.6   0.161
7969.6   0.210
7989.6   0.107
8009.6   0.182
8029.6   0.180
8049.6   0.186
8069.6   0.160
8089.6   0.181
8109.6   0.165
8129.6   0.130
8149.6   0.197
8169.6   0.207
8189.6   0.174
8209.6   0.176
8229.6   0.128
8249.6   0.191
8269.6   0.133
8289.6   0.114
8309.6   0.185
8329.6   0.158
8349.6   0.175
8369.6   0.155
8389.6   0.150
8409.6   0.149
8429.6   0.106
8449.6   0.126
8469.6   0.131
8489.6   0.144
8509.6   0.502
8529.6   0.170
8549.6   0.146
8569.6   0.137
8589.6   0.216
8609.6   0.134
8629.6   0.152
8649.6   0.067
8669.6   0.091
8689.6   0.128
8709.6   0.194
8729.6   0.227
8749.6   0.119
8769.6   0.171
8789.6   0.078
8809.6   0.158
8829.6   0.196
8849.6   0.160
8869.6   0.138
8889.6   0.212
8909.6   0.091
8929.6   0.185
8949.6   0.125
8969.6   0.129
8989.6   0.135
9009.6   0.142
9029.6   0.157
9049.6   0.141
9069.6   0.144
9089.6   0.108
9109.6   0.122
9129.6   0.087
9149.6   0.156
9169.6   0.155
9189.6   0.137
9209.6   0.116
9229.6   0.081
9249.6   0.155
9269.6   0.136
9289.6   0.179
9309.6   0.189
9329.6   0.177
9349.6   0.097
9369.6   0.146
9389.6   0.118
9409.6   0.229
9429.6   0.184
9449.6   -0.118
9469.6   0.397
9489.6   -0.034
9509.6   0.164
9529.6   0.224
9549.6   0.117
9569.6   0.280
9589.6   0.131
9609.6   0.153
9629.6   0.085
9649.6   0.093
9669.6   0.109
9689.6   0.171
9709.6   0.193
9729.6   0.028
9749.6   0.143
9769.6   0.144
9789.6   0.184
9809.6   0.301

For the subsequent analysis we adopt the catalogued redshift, 0.30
